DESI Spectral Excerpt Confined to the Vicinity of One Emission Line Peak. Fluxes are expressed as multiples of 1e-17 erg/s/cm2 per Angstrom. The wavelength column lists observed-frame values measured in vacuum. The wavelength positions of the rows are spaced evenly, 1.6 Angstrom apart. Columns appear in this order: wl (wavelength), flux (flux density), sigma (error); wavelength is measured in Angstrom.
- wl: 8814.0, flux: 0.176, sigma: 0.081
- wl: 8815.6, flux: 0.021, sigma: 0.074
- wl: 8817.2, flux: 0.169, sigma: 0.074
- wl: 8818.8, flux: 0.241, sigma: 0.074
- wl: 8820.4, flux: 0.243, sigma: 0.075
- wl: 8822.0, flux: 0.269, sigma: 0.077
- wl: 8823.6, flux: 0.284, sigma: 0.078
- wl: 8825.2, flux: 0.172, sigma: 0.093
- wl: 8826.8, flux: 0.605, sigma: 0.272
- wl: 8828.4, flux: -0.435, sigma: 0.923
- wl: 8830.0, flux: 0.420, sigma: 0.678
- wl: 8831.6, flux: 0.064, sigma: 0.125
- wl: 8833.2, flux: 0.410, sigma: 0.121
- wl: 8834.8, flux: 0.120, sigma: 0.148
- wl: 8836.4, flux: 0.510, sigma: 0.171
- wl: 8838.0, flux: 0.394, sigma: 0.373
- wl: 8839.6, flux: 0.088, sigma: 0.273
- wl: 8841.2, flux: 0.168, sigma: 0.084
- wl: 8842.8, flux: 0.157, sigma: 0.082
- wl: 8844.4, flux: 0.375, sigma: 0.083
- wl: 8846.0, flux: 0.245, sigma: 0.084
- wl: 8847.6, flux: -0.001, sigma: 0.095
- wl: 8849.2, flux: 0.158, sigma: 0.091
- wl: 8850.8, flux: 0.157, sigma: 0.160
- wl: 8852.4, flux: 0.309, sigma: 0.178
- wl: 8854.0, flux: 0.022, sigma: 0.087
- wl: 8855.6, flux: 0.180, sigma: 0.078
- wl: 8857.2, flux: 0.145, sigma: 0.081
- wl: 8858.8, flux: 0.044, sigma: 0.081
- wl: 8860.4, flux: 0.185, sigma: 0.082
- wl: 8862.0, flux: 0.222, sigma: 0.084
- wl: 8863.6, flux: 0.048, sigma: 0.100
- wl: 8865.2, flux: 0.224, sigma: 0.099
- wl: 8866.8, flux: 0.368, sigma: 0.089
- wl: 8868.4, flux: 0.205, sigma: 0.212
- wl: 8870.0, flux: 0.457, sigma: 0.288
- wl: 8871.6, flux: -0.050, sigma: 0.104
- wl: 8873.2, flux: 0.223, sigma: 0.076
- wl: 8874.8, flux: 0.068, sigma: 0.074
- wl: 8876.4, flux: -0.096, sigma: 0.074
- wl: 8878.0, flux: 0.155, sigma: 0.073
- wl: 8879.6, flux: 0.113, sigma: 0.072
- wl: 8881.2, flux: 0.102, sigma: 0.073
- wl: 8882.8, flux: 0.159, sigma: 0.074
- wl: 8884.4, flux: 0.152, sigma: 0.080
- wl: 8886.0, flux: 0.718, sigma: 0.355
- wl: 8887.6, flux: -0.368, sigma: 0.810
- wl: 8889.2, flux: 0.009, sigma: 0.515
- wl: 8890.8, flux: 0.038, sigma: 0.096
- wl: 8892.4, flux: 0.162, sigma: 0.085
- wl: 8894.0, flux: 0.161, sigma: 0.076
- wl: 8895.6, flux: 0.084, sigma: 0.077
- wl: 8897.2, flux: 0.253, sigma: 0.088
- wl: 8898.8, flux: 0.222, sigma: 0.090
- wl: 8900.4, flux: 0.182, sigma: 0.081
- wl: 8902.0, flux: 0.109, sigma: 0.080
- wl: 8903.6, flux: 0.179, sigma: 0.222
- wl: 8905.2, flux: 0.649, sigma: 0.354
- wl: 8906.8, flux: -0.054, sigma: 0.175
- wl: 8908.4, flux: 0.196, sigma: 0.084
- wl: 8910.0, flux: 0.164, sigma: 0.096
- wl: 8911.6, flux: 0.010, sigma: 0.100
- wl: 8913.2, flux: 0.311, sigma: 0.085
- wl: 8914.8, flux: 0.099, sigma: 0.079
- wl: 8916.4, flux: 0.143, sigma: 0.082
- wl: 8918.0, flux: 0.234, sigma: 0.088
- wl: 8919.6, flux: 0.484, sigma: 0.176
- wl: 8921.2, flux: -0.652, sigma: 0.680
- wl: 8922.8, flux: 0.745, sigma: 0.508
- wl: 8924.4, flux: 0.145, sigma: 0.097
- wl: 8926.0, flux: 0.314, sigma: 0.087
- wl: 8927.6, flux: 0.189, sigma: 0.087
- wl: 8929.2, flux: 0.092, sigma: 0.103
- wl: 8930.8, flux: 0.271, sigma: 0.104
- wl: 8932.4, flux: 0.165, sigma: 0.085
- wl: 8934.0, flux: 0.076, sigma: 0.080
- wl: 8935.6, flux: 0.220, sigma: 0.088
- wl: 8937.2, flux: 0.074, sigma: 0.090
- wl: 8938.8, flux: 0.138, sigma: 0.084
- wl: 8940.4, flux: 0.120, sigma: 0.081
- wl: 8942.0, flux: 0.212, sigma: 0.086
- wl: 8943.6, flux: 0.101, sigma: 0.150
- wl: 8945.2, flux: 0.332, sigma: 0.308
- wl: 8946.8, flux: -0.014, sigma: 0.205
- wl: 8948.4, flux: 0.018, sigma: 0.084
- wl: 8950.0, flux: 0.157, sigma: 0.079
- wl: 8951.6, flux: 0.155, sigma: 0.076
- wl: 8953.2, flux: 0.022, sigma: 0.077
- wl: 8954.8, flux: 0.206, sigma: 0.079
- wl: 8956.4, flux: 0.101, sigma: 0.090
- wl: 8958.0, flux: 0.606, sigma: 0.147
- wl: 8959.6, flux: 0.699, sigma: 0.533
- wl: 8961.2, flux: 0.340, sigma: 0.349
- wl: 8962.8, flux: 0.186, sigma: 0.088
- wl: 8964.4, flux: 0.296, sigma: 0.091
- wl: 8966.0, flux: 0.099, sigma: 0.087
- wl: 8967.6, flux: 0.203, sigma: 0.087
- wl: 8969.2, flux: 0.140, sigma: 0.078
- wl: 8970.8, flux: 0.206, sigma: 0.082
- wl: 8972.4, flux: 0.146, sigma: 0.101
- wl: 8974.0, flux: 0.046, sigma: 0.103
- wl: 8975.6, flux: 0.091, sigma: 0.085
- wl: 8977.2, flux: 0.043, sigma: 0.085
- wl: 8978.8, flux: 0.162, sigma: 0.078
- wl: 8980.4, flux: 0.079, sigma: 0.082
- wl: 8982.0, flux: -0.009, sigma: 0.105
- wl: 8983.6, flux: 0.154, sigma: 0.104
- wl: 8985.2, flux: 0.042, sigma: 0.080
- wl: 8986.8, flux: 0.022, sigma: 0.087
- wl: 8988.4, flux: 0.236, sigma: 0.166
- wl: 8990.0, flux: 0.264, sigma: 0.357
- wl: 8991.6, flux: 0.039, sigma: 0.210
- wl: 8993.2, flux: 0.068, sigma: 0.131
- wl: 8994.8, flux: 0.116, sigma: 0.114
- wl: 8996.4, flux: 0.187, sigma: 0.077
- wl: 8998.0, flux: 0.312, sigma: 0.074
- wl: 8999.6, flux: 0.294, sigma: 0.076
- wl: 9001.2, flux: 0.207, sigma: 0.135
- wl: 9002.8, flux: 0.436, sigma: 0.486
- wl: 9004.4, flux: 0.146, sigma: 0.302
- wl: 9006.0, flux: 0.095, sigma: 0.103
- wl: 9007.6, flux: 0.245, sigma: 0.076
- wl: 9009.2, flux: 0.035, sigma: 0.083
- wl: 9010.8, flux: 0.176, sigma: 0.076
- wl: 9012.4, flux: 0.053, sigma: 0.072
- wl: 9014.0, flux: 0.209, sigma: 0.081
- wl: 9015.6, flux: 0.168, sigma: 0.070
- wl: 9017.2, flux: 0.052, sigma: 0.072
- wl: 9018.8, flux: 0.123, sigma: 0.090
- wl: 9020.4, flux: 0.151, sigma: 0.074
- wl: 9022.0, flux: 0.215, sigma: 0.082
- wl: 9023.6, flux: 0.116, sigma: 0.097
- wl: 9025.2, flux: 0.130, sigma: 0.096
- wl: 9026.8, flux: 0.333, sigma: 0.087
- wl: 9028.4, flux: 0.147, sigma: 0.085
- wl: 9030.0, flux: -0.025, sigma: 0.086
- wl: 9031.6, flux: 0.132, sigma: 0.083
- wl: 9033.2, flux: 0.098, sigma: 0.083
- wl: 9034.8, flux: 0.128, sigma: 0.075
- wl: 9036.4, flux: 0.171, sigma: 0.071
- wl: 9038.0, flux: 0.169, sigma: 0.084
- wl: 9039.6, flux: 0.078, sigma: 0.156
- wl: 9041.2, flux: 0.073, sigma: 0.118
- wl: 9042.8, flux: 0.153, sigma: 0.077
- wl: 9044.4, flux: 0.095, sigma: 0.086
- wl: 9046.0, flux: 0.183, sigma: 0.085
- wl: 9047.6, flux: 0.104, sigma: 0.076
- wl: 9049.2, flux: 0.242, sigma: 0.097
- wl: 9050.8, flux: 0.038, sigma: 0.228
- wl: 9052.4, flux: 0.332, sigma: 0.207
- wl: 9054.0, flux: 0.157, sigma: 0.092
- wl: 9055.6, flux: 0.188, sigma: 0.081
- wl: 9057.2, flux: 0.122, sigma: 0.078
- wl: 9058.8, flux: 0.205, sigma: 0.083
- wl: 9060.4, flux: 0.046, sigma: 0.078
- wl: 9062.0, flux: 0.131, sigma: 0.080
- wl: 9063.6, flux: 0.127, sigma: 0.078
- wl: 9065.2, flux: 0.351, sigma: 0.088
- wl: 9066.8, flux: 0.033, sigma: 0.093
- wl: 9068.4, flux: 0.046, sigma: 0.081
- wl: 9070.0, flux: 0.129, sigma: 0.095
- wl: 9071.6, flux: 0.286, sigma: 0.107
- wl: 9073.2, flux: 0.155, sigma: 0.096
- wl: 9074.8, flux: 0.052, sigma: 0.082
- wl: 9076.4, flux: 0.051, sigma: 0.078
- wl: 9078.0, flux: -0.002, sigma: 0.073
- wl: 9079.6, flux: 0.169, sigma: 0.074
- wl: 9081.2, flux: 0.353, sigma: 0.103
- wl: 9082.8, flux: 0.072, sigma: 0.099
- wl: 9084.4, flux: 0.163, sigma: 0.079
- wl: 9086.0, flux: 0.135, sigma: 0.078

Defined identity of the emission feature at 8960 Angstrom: H-gamma 4340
